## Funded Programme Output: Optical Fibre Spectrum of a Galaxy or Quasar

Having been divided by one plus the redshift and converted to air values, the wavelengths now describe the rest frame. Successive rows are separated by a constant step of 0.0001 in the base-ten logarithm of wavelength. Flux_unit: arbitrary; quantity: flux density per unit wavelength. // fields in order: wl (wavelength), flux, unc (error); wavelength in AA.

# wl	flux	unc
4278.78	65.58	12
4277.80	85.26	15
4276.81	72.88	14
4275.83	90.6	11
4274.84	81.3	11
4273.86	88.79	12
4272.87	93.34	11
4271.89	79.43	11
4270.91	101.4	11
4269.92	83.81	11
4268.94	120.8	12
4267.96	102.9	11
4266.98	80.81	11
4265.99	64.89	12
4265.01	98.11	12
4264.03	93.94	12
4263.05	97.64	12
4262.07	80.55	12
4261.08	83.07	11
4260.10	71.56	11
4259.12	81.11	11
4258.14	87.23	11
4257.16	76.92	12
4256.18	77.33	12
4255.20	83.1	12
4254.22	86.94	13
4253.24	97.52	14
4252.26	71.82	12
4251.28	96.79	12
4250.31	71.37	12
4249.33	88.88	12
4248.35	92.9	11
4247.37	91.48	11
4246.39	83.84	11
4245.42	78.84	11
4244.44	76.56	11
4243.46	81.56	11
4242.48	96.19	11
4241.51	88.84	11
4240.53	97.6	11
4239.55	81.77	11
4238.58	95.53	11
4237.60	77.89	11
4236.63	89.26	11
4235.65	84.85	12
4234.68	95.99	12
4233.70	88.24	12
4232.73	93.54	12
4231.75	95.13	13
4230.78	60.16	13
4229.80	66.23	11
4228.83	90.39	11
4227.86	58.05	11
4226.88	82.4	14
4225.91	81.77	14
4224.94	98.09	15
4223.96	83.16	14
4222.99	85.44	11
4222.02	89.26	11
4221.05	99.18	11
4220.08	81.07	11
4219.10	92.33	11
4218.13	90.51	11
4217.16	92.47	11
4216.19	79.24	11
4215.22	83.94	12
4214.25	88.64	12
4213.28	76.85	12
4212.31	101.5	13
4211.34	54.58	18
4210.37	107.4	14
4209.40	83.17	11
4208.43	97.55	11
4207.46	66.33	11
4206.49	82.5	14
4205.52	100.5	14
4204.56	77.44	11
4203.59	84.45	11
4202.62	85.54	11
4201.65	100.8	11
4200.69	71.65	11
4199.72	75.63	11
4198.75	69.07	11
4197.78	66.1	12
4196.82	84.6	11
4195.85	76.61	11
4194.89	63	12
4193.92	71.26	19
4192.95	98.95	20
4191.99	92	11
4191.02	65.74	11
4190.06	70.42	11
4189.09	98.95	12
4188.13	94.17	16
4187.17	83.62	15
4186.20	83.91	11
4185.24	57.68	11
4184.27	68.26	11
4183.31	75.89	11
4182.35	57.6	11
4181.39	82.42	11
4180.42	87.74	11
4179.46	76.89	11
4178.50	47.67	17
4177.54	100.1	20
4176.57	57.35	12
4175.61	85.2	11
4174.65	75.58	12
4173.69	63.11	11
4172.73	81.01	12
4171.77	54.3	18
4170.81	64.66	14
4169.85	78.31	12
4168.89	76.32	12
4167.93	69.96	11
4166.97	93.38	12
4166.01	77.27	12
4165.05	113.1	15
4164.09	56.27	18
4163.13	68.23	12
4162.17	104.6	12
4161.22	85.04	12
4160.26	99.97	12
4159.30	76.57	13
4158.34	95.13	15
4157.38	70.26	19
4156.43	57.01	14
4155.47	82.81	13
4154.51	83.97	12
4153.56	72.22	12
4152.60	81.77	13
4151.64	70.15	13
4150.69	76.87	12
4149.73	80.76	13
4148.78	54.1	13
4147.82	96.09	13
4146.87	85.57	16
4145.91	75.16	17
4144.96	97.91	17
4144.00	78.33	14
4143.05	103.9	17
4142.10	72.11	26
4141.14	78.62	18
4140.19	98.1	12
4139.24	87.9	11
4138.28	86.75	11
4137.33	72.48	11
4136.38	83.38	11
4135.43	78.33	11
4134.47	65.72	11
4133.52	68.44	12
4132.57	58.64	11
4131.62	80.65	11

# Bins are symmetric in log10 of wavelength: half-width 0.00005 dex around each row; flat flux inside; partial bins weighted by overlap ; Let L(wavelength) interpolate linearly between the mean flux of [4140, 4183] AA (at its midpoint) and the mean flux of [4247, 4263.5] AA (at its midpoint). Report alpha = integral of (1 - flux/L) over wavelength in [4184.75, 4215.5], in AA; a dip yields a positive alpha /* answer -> -0.3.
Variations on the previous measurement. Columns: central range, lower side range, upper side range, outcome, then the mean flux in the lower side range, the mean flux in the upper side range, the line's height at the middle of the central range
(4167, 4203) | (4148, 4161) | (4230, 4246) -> 2.0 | 77.6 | 86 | 80.7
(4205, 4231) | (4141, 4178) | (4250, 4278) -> -0.4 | 79.3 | 86.4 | 83.2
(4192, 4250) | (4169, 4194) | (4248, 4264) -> -2.9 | 76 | 84.3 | 80.4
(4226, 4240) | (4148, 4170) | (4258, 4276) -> 0.5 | 79.5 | 88.5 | 85.6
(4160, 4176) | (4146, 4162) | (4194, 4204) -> 0.0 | 79.7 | 77.4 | 79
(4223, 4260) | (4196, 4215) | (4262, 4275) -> 1.3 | 82.8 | 91.2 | 87.6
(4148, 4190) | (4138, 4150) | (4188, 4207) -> 2.8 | 84.3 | 81.2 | 82.8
